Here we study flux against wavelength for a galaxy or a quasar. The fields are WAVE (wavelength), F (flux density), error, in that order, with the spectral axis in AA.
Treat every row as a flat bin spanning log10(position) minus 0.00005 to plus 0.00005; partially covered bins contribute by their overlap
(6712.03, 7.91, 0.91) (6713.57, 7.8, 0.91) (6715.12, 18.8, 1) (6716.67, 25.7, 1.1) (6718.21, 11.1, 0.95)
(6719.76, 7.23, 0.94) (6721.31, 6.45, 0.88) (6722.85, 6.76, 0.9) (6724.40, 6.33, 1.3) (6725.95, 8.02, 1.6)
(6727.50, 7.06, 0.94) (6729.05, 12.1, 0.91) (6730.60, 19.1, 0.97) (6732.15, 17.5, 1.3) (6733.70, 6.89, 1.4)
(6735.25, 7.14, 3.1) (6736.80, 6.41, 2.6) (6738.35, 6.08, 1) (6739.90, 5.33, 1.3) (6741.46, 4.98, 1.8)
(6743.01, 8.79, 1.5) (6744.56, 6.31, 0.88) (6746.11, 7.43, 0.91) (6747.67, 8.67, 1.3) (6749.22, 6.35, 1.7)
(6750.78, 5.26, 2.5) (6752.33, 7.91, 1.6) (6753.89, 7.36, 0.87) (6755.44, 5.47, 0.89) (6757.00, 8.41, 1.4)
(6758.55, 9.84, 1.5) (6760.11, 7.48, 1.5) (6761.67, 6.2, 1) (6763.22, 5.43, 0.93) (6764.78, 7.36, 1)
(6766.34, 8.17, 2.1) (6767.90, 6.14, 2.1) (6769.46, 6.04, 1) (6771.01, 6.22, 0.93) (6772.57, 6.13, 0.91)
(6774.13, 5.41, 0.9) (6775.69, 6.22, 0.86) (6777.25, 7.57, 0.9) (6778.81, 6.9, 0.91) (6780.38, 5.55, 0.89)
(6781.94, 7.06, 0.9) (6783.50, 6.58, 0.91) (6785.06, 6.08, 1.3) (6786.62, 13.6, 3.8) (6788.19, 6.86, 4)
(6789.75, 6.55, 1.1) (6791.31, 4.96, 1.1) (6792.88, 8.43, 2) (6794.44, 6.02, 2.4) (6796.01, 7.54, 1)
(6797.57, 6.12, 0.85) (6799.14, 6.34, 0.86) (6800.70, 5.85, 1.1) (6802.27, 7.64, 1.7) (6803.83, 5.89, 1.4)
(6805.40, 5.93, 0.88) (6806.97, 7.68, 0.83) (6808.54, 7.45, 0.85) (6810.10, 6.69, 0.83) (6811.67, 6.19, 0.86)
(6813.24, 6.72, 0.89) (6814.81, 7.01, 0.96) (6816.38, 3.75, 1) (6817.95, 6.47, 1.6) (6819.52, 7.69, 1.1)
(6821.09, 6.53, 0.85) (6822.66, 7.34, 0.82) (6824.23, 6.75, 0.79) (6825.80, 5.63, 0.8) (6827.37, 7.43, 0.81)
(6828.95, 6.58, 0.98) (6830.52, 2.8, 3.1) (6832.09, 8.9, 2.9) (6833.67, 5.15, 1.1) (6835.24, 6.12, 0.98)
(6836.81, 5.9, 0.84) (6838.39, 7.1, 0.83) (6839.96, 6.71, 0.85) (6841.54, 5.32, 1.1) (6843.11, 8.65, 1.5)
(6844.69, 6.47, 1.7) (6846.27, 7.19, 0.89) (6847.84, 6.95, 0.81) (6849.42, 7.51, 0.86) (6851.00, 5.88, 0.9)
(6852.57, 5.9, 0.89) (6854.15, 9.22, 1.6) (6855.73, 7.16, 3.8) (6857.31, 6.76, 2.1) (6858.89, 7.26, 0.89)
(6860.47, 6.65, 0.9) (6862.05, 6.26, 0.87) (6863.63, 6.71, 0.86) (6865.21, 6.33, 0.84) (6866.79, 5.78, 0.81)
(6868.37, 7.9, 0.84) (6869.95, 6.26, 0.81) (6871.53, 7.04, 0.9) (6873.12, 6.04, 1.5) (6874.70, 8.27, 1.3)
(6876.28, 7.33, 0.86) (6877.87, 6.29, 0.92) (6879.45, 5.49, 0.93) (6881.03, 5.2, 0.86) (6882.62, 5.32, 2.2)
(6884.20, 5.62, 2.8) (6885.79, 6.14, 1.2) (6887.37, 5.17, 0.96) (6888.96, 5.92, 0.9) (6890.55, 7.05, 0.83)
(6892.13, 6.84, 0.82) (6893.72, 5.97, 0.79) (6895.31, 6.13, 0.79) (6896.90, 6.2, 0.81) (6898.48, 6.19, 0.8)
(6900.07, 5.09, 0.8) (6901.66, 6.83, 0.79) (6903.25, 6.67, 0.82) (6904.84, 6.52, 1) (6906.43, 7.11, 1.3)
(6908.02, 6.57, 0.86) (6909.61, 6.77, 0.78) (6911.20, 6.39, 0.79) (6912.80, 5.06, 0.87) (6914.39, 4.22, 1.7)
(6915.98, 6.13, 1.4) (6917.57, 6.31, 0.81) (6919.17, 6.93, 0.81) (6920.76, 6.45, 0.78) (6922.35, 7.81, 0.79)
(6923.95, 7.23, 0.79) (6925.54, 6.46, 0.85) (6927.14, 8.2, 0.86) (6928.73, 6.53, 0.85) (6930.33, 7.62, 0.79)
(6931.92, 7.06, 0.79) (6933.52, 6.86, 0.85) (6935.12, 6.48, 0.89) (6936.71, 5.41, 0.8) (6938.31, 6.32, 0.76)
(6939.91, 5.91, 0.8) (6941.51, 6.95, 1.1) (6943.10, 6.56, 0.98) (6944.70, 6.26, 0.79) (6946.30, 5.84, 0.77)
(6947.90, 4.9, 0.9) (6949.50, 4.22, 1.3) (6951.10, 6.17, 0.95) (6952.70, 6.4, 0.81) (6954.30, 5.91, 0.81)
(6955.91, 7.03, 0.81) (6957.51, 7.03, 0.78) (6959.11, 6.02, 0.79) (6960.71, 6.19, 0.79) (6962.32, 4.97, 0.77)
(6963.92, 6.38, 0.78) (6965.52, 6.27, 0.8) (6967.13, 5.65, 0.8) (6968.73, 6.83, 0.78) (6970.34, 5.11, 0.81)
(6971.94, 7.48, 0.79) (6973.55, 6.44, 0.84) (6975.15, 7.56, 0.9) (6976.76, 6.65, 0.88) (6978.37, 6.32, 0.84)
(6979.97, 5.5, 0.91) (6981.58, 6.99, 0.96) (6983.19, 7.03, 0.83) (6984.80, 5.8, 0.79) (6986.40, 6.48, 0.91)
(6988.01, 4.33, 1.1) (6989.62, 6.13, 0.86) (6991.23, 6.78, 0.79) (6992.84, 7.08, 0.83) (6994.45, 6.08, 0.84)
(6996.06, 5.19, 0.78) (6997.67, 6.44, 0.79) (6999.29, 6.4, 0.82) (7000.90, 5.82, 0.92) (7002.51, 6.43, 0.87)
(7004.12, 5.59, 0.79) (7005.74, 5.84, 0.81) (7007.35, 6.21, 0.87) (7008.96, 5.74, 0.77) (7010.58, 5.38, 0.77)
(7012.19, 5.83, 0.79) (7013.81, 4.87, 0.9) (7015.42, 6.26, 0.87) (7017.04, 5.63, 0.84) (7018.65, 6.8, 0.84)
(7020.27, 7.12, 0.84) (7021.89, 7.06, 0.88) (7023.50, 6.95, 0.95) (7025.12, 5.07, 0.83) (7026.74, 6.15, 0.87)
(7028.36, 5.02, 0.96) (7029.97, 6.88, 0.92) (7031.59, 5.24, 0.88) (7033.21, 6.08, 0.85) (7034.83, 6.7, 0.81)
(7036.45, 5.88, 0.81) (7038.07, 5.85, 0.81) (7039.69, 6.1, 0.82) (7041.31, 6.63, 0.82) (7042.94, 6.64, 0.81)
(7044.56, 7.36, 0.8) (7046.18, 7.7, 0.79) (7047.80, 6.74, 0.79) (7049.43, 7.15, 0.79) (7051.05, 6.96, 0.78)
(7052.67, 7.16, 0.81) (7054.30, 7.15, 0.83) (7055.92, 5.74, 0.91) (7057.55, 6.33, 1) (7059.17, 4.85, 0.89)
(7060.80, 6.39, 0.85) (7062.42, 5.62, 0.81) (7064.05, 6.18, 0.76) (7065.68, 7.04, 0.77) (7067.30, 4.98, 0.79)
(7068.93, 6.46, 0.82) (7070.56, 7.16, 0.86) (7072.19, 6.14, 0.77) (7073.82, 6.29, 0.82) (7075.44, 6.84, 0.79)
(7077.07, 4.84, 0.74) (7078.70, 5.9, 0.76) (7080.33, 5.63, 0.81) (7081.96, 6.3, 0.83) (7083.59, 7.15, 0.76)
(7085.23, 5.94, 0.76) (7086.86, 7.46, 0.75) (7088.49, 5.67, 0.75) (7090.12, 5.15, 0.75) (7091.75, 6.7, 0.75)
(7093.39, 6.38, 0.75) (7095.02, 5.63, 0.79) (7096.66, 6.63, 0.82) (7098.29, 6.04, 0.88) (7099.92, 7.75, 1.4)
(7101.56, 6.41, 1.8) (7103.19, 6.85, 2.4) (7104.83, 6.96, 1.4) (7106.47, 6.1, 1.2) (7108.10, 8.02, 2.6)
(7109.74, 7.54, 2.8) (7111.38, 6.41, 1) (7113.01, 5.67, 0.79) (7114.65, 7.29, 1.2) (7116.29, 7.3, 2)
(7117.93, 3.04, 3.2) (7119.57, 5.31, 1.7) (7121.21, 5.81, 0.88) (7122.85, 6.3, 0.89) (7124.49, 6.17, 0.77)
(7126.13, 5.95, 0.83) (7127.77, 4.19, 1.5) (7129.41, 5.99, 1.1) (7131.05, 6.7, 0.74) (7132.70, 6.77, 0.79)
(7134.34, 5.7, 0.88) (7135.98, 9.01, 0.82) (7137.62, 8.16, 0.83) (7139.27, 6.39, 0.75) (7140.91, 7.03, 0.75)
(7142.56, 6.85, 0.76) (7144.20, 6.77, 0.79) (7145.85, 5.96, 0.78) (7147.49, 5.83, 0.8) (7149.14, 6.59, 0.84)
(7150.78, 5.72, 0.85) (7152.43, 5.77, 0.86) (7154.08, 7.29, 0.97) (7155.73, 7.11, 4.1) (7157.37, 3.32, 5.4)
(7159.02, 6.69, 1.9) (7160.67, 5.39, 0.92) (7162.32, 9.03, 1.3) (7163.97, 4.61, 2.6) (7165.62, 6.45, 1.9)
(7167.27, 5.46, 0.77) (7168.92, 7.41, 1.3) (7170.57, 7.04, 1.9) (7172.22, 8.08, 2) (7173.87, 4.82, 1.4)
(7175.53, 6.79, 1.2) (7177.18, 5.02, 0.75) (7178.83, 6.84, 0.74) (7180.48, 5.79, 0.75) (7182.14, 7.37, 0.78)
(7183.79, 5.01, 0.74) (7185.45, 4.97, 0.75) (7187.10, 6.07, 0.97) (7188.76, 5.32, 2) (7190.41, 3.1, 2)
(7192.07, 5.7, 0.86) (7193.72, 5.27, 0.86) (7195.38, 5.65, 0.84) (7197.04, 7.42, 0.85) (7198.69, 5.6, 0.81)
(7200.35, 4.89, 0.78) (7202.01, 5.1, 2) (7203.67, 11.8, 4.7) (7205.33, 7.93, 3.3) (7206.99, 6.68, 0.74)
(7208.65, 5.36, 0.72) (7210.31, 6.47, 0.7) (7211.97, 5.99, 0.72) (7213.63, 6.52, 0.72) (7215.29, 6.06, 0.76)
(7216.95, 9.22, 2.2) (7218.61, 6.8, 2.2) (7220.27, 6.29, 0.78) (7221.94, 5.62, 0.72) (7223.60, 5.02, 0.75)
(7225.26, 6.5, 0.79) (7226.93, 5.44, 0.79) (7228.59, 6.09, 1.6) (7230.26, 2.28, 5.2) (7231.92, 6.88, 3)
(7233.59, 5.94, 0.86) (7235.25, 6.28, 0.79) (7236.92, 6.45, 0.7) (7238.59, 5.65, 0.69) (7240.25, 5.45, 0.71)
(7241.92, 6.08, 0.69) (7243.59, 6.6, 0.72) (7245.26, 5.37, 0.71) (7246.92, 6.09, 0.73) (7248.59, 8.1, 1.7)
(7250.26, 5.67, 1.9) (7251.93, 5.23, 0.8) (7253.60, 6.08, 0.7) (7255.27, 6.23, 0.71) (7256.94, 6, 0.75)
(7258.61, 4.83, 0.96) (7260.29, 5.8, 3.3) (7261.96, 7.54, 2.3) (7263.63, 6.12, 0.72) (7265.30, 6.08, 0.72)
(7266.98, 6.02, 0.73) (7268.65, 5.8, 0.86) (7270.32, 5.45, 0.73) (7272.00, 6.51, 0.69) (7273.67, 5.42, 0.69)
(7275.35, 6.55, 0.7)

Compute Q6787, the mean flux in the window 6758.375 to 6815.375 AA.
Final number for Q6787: 6.83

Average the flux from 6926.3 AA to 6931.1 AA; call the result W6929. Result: 7.43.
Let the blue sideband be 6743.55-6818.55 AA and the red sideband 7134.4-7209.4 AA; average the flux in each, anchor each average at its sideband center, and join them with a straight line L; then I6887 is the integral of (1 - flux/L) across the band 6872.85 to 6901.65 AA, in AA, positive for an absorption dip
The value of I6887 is 2.3 AA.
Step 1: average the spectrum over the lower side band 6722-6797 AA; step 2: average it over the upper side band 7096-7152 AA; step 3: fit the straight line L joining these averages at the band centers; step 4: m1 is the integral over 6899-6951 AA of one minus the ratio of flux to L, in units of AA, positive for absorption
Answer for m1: 4.9 AA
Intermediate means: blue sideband 7.49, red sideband 6.44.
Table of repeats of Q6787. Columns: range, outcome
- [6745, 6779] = 6.9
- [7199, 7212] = 6.78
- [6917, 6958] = 6.49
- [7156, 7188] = 6.13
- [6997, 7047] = 6.18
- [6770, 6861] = 6.7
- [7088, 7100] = 6.17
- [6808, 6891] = 6.52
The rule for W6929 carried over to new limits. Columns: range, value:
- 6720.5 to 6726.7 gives 6.89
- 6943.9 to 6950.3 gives 5.3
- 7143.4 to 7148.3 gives 6.19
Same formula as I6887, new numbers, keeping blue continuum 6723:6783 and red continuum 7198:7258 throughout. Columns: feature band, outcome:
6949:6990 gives 4.3 AA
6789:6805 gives 1.9 AA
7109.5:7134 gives 2.0 AA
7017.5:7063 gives 2.2 AA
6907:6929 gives 1.7 AA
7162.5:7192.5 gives 1.9 AA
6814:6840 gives 3.5 AA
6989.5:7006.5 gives 1.7 AA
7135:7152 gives -0.9 AA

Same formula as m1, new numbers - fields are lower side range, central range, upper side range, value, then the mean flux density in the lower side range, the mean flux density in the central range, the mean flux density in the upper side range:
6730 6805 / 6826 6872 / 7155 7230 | 2.62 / 7.29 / 6.67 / 6.17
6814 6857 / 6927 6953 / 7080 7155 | 0.96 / 6.6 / 6.29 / 6.4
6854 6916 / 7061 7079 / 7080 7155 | 0.70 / 6.37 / 6.15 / 6.4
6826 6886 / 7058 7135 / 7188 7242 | 0.48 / 6.56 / 6.21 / 6.09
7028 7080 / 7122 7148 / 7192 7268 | -0.99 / 6.32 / 6.49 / 6.18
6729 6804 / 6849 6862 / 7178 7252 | 0.27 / 7.39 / 6.98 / 6.1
